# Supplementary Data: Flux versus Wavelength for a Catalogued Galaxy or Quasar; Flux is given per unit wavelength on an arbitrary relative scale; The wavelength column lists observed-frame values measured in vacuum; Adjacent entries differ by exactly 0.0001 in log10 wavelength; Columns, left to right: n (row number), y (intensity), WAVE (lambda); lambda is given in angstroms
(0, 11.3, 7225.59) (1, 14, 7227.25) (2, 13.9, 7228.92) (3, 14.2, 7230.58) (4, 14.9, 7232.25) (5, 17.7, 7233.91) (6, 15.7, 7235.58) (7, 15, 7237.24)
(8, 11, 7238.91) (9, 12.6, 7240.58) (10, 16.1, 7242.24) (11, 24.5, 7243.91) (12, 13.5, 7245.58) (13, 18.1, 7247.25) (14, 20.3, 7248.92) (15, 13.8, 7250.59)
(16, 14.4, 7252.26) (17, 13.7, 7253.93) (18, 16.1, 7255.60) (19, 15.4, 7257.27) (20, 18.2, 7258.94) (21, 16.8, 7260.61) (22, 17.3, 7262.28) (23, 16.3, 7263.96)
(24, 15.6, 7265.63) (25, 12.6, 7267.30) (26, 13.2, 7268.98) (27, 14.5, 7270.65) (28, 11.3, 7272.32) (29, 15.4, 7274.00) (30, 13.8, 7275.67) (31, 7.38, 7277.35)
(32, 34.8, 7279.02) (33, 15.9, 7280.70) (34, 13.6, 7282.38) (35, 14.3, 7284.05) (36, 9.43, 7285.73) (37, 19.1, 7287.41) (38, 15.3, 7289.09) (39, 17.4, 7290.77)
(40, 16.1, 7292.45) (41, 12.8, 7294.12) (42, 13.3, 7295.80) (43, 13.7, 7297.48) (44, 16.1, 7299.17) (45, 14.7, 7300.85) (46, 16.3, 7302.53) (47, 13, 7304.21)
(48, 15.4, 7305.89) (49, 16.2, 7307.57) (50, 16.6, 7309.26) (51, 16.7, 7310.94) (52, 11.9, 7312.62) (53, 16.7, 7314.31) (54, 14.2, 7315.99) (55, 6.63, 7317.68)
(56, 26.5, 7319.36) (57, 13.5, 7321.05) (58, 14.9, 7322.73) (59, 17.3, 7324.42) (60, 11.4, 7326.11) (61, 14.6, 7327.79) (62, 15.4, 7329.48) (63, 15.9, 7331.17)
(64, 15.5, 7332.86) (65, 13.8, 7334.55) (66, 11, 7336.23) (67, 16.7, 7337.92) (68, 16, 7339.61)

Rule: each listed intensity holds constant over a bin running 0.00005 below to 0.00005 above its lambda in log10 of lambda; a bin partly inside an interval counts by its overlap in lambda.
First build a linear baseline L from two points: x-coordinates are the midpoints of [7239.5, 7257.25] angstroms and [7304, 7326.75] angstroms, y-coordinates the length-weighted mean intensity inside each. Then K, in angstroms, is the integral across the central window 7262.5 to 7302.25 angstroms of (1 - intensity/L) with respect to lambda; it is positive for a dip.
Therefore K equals 1.4 angstroms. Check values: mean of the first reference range 16.2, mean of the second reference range 15.2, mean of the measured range 15.1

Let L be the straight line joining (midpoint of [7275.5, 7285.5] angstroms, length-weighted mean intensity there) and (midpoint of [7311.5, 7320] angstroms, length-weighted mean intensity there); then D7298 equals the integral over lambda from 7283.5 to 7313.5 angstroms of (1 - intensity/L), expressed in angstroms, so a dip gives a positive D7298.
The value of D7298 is 1.4 angstroms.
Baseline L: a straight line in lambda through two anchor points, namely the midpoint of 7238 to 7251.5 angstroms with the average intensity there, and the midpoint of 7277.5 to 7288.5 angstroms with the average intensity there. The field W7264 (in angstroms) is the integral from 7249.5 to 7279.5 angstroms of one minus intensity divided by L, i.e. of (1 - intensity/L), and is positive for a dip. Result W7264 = 2.3 angstroms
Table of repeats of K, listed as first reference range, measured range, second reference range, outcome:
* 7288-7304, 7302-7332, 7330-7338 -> -0.9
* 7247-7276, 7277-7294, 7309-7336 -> -1.4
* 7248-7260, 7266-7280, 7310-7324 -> 0.3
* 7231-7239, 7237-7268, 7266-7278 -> -4.1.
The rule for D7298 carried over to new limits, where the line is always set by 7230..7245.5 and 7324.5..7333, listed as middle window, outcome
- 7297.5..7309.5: -0.2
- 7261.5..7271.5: 0.3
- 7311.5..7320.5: -0.2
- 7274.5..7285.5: -0.7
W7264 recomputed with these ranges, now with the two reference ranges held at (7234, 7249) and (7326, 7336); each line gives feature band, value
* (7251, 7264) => -0.06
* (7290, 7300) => 0.18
